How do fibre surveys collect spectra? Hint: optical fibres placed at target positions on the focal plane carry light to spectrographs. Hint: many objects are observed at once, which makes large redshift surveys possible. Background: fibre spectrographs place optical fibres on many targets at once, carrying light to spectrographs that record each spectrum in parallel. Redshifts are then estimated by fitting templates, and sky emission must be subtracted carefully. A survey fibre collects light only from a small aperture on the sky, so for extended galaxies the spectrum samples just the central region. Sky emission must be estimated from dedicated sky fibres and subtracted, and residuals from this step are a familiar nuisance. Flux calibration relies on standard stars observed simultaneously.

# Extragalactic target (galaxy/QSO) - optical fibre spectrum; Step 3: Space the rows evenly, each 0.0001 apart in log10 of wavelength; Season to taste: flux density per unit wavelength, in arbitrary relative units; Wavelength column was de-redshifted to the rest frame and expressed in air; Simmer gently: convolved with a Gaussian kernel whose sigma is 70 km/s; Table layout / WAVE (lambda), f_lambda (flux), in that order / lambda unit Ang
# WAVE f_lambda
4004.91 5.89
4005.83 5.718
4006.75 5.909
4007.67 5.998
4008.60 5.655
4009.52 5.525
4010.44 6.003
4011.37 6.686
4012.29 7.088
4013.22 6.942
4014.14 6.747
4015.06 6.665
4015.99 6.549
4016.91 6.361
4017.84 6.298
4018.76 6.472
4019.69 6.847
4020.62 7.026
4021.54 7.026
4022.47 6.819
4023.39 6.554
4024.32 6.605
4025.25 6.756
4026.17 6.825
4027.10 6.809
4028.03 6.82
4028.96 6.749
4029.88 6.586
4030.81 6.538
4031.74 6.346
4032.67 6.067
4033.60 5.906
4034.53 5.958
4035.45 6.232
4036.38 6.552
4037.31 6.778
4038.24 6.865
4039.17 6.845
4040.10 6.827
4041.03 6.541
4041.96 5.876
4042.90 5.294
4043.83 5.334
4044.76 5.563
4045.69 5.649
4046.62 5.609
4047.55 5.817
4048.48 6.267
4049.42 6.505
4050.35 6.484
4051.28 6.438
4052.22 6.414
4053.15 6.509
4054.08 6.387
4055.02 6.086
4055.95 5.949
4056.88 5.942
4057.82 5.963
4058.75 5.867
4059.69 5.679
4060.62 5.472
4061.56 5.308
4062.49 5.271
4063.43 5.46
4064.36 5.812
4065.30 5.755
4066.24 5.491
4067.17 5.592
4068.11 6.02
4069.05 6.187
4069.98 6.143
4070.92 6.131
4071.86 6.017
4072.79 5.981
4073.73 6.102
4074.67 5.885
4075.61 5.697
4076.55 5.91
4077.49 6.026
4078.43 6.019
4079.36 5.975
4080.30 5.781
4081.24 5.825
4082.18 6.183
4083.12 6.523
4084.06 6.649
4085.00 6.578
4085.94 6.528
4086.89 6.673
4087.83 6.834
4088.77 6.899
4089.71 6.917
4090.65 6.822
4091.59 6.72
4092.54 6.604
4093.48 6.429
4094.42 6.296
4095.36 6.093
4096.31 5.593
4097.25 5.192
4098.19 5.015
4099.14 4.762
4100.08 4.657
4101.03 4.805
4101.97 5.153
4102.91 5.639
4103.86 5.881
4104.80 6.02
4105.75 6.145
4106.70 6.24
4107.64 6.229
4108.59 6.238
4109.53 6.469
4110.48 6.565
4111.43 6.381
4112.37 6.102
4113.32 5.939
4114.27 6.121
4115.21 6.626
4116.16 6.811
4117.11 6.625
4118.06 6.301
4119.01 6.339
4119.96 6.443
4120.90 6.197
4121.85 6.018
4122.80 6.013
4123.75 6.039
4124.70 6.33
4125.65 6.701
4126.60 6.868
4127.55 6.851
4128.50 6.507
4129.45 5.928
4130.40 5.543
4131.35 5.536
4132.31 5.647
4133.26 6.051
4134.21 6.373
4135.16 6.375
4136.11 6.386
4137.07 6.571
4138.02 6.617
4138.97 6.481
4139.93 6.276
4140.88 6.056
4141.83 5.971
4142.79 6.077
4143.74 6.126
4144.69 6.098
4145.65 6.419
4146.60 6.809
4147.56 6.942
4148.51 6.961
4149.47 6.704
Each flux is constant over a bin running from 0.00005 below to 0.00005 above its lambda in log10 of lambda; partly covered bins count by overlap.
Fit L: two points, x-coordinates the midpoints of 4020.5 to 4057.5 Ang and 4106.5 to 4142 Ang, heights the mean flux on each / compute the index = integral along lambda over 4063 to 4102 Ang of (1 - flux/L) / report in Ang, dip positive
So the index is 1.9 Ang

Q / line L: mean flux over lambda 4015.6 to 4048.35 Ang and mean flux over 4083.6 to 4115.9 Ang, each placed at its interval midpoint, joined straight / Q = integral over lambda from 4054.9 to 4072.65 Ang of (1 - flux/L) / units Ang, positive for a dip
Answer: 1.3 Ang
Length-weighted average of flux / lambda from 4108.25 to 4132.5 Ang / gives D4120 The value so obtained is 6.28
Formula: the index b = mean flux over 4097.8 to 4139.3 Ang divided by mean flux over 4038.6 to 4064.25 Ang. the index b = 1.02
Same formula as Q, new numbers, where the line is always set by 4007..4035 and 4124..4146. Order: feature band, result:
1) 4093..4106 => 1.6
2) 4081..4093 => -0.5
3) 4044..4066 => 1.8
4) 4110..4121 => -0.1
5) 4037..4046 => 0.4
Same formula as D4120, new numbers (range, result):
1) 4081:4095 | 6.57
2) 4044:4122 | 6.05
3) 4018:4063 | 6.27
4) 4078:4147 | 6.19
